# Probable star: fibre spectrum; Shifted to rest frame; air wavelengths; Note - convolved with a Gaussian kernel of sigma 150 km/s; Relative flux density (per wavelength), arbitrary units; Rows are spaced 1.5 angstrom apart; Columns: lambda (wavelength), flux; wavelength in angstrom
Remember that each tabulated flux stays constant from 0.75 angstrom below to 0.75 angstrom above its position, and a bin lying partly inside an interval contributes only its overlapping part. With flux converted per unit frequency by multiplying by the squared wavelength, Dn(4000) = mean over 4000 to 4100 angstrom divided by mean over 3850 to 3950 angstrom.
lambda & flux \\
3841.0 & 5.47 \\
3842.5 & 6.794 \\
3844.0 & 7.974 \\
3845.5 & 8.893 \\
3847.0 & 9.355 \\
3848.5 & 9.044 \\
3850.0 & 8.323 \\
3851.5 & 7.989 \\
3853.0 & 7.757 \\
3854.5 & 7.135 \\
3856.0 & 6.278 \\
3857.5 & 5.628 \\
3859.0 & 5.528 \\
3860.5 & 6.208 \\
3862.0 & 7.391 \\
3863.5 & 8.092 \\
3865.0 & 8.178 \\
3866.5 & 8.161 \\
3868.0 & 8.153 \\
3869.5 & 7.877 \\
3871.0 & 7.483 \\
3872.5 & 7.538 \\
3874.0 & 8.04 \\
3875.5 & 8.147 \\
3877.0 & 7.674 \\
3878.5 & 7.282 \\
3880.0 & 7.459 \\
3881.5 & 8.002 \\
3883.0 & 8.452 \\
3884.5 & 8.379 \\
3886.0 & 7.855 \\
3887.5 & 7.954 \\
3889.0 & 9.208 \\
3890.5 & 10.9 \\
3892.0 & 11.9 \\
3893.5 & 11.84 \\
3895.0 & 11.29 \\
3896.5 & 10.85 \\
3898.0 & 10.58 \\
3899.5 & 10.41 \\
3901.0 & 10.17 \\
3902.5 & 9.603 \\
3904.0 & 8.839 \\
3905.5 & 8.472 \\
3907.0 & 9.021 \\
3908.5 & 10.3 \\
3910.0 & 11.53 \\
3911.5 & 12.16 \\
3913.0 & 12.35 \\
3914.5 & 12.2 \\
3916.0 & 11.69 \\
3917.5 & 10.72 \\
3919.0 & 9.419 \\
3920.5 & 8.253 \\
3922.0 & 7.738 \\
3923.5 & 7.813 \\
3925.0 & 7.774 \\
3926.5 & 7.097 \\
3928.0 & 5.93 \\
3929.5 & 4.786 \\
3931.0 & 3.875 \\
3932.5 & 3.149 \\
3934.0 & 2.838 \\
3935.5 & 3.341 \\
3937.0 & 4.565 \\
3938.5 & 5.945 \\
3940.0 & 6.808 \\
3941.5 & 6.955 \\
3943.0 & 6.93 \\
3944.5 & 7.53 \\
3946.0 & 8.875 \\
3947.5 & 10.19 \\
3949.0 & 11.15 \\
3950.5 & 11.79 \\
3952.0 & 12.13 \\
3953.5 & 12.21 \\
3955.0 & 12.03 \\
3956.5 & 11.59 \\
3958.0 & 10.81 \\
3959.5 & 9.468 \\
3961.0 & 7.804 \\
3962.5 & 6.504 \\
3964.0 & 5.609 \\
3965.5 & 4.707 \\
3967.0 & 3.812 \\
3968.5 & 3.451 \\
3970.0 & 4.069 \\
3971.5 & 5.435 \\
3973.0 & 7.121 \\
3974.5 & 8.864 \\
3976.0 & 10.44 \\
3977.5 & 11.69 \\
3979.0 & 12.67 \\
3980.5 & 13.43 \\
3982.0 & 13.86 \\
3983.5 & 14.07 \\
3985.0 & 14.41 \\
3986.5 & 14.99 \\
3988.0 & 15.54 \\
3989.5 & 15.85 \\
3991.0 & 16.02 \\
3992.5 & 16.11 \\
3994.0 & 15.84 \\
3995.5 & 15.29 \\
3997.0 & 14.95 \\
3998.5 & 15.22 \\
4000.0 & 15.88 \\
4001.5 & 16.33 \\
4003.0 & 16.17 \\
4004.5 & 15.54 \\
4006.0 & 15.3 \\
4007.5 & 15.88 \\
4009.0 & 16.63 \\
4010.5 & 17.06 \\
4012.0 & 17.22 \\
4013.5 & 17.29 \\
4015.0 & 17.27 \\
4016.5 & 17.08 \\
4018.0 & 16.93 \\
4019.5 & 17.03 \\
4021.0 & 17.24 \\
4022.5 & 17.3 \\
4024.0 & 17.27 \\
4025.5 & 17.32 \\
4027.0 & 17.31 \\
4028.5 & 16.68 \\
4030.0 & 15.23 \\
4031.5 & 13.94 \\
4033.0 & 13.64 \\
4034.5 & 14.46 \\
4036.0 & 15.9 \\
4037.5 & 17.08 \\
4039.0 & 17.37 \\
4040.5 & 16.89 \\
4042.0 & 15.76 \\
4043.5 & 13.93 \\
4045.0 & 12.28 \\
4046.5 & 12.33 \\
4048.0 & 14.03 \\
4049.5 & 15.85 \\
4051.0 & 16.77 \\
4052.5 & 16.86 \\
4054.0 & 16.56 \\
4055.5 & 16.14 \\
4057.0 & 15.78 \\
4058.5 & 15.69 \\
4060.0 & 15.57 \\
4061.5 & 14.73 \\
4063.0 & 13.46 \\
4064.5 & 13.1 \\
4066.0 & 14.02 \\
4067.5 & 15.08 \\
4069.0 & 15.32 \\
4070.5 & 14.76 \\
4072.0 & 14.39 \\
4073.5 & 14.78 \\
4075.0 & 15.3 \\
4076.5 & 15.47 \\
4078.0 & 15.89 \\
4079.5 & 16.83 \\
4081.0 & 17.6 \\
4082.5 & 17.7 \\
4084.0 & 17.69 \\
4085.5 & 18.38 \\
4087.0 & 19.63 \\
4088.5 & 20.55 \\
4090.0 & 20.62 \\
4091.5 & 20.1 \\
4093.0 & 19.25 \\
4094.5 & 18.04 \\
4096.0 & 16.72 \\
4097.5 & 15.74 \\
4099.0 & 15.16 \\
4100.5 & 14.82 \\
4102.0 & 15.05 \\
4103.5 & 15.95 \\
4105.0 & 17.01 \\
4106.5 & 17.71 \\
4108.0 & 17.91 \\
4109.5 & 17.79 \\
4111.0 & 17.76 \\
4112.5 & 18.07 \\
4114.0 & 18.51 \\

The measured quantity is 2.12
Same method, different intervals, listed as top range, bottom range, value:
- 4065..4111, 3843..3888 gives 2.44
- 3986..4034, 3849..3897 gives 2.11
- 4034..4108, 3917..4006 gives 1.71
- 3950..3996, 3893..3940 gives 1.32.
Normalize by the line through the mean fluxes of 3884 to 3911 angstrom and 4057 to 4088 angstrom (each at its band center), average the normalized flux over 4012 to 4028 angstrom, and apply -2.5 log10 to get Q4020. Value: -0.22 mag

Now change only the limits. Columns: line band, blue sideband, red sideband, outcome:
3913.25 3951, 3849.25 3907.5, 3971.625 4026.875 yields 0.44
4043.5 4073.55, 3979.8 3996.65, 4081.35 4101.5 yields 0.15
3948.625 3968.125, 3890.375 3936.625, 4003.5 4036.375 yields 0.30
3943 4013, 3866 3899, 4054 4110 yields 0.06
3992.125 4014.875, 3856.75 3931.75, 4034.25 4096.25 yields -0.19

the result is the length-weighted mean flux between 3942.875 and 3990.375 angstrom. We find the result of 10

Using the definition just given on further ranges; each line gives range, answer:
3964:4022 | 13.5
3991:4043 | 16.2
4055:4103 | 16.4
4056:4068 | 14.7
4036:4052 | 15.3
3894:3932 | 9.29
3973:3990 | 12.9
